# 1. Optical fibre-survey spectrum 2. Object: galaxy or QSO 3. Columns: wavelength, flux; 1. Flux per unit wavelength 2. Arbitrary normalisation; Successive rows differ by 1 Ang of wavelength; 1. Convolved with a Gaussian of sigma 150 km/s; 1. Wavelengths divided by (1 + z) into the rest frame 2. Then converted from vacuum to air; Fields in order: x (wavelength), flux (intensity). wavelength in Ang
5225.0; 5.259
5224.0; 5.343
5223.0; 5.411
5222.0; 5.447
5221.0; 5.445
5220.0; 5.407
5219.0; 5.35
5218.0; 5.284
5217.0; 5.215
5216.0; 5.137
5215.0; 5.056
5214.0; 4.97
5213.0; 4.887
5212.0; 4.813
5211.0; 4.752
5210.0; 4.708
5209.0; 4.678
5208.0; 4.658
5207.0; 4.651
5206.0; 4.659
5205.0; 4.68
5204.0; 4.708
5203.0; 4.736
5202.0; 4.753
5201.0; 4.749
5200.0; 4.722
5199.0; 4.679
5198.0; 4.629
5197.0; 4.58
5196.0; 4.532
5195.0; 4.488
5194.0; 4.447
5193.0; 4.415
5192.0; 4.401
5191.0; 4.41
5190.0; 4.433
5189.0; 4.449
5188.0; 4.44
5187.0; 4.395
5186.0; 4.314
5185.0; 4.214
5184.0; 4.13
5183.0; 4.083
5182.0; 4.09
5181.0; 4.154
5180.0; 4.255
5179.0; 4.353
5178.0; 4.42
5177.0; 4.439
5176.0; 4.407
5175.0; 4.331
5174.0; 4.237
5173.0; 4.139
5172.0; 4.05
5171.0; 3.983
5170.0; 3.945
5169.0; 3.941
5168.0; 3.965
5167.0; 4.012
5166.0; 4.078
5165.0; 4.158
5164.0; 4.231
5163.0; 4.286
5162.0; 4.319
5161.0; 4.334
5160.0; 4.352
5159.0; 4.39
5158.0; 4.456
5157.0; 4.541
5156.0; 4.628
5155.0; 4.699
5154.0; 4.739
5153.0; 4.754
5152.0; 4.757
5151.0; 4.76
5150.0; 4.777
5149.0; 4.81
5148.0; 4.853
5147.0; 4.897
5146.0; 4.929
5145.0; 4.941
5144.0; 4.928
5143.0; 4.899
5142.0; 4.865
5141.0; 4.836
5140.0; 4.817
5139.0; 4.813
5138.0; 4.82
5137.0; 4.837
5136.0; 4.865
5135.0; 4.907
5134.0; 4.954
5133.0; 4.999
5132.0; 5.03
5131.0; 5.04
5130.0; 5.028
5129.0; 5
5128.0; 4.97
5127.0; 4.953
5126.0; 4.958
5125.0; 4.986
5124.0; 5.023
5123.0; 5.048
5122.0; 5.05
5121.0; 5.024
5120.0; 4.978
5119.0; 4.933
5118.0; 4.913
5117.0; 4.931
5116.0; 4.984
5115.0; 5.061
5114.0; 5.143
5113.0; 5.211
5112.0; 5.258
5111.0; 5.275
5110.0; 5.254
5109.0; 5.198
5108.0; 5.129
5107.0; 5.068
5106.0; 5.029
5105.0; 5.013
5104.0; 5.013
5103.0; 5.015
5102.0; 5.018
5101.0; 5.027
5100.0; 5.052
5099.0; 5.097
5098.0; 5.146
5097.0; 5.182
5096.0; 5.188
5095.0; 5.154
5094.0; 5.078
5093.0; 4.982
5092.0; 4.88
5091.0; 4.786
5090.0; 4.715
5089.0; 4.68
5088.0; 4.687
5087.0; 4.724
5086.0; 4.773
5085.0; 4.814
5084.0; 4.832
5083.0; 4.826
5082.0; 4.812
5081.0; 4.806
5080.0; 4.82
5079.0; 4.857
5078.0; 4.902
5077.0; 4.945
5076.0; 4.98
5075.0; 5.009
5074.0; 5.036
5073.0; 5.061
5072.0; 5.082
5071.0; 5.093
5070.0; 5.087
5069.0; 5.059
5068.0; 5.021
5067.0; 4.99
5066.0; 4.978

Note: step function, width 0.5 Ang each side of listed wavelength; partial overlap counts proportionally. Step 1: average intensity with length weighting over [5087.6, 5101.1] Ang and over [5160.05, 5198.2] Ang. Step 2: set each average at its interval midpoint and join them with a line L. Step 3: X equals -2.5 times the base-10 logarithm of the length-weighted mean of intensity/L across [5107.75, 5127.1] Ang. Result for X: -0.062 mag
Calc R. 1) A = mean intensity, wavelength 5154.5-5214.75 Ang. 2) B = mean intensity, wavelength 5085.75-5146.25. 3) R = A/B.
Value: 0.89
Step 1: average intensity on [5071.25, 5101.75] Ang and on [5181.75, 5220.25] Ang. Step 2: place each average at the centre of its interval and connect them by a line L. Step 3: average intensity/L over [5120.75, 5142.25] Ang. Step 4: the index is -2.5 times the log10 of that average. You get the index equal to -0.03 mag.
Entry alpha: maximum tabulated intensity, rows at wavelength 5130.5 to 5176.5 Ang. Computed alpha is 5.04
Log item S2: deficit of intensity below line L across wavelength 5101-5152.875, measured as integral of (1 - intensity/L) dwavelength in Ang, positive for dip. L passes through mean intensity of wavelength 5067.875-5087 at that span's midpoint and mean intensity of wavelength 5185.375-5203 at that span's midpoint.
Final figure -2.4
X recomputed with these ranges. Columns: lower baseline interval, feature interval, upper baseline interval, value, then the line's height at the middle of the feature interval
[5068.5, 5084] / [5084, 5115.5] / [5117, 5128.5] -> -0.011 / 4.97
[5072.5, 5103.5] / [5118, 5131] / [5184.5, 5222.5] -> -0.027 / 4.87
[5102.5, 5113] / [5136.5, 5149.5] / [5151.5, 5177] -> -0.056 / 4.62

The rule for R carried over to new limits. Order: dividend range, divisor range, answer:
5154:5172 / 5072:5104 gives 0.86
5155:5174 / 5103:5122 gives 0.83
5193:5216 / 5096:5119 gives 0.93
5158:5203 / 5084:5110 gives 0.87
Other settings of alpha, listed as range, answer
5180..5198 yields 4.629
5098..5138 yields 5.275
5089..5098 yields 5.188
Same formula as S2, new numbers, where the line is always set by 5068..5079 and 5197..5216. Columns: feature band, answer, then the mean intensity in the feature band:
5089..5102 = -0.1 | 5.01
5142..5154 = 0.1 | 4.84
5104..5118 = -0.5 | 5.11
